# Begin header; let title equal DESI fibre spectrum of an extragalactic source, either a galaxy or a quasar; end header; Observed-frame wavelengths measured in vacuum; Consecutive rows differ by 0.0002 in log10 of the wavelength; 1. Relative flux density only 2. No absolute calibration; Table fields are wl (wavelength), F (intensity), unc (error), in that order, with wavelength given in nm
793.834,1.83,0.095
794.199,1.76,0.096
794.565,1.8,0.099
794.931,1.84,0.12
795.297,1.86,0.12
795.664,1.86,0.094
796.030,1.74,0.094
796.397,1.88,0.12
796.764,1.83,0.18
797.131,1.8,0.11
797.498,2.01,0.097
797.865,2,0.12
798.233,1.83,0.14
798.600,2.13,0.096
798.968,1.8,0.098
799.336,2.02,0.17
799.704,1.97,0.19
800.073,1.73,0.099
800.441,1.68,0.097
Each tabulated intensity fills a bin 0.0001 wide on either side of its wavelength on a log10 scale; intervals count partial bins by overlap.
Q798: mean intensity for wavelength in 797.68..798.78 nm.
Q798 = 1.99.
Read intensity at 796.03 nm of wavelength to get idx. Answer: 1.74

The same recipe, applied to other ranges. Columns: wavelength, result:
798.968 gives 1.8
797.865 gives 2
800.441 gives 1.68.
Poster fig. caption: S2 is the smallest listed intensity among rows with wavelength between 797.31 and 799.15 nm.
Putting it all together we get 1.8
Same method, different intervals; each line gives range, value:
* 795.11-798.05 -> 1.74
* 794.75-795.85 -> 1.84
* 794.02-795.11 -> 1.76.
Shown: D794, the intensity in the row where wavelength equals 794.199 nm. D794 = 1.76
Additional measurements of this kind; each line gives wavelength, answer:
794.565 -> 1.8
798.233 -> 1.83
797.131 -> 1.8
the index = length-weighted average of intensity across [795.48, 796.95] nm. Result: 1.83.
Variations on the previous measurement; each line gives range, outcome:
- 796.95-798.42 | 1.91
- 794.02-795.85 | 1.82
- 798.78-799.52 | 1.91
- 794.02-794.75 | 1.78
